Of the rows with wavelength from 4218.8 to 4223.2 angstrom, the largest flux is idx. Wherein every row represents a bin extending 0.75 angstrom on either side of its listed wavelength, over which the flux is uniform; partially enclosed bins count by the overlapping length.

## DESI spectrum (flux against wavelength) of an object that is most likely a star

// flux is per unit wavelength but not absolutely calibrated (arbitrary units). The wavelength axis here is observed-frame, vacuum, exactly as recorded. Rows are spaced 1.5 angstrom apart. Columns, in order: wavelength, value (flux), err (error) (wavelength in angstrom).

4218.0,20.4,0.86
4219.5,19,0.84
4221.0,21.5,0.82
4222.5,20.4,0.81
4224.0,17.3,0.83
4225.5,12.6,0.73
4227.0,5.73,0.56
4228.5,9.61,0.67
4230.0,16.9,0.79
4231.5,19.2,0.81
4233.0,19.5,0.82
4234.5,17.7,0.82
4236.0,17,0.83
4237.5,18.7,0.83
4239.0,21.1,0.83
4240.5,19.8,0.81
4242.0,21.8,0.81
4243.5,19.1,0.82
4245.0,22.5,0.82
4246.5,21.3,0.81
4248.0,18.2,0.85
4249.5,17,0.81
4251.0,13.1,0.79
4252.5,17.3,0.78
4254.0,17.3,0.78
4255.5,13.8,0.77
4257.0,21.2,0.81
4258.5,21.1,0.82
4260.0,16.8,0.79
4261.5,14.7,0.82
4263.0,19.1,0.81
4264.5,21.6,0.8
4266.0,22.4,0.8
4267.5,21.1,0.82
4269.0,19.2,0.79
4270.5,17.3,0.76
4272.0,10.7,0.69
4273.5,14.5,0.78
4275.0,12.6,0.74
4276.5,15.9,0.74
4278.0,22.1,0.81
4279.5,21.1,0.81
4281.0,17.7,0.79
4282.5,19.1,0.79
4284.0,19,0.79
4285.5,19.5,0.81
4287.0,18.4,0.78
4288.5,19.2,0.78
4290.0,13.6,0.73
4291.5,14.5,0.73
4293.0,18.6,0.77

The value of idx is 21.5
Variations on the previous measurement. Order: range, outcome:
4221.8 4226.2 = 20.4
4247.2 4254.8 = 18.2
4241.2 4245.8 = 22.5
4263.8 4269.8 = 22.4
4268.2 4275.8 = 19.2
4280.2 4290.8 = 19.5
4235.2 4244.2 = 21.8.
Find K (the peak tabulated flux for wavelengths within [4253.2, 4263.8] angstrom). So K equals 21.2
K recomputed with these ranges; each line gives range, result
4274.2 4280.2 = 22.1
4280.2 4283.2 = 19.1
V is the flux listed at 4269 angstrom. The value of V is 19.2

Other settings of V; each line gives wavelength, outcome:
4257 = 21.2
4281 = 17.7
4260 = 16.8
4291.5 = 14.5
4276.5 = 15.9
